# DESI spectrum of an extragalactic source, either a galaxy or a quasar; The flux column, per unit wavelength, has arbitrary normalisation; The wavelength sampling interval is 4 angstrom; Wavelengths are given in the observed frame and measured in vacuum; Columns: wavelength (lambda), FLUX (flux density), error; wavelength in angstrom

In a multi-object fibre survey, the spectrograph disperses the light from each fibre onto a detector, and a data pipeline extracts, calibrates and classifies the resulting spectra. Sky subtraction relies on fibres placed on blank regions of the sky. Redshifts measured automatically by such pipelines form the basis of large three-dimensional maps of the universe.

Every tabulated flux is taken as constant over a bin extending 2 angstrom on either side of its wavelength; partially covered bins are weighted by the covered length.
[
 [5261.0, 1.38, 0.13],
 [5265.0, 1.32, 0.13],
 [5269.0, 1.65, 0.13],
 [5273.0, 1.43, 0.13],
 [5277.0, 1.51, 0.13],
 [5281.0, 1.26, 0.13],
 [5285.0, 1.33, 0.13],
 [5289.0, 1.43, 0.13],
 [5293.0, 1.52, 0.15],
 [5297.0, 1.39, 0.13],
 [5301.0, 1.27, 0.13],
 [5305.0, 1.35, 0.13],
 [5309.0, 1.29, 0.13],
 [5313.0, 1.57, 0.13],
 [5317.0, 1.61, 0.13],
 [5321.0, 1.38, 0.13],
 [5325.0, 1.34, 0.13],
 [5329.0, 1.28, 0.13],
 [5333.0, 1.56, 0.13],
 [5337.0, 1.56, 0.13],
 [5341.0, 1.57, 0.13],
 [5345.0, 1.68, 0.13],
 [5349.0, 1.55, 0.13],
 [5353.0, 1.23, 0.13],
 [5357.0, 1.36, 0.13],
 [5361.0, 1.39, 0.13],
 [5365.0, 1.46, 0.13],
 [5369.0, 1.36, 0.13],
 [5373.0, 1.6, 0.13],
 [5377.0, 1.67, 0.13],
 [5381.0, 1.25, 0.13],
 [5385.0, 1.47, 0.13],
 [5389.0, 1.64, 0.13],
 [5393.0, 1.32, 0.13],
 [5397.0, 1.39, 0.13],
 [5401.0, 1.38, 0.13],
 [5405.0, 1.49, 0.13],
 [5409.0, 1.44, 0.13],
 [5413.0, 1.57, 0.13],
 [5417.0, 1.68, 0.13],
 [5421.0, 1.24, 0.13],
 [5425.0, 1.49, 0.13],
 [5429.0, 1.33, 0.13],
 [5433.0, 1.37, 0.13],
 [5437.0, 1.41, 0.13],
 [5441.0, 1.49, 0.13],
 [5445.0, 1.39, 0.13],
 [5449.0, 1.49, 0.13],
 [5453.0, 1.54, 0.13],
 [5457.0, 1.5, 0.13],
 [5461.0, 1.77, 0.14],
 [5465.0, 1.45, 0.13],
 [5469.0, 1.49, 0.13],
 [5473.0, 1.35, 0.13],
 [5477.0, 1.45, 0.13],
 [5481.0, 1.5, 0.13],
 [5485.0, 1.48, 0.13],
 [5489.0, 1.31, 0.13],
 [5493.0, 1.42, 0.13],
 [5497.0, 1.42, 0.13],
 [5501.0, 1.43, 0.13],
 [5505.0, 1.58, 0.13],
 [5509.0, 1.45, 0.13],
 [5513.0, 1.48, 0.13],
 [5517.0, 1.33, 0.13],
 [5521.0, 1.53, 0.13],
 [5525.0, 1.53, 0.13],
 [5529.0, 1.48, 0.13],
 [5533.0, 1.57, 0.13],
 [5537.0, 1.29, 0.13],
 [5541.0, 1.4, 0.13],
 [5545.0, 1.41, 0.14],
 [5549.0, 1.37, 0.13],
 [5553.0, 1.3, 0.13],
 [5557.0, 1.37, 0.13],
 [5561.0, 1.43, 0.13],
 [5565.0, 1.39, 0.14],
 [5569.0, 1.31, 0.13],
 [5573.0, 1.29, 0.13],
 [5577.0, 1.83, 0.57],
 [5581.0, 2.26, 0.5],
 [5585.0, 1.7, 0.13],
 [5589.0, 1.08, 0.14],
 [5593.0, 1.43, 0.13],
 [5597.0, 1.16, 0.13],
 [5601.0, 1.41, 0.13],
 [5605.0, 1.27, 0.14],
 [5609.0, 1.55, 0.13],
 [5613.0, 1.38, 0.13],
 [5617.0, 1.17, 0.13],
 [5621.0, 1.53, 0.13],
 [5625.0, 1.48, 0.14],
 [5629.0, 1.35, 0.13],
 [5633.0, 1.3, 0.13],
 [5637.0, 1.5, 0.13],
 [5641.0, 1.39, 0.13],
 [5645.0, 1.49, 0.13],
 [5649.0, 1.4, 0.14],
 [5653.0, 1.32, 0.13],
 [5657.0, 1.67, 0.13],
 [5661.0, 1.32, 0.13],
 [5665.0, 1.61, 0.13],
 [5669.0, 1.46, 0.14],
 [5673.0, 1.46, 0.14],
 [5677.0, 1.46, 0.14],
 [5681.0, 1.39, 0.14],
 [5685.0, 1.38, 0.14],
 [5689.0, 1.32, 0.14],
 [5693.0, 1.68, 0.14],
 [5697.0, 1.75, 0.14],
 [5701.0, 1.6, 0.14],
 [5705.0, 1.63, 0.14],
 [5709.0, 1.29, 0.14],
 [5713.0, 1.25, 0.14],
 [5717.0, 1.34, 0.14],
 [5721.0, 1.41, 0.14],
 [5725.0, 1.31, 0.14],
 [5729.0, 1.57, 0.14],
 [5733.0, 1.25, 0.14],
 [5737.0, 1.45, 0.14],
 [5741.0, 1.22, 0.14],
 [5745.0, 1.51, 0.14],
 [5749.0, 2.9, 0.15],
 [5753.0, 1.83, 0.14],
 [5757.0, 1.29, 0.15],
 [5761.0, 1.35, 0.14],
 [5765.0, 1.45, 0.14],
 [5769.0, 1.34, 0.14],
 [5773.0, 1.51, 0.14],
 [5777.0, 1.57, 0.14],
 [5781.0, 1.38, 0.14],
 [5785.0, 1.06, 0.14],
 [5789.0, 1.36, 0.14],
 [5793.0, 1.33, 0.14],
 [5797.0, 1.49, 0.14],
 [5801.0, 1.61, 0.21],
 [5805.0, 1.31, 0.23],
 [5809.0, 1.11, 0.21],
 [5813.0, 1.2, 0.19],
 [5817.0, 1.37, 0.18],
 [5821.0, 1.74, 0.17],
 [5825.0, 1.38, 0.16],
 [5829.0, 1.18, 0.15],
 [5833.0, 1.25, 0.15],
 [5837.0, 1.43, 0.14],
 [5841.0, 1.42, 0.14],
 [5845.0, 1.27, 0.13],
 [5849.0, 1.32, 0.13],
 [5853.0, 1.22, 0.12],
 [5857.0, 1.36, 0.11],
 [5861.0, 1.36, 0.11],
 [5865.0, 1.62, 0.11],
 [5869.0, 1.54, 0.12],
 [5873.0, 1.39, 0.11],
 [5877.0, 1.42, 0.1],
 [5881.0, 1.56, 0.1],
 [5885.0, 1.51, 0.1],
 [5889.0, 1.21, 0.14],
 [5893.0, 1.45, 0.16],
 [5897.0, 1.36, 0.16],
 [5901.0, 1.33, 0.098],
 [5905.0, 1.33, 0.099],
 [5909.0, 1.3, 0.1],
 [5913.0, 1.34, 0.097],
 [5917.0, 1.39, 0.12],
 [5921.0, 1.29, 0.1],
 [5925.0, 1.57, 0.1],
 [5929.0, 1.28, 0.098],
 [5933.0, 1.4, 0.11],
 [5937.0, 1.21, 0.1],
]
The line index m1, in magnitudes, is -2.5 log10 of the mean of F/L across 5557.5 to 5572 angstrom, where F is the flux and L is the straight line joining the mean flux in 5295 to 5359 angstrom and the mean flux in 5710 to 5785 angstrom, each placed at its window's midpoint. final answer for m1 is 0.071 mag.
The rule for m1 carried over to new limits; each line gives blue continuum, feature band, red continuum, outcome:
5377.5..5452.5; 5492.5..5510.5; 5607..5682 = -0.018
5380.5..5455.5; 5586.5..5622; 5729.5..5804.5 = 0.108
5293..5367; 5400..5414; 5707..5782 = -0.017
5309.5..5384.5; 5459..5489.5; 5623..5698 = -0.016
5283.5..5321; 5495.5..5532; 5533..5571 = -0.071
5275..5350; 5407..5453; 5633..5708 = 0.005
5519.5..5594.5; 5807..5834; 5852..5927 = 0.074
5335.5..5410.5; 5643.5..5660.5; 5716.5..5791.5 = 0.015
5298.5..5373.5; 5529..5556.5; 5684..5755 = 0.074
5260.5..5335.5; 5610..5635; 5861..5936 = 0.025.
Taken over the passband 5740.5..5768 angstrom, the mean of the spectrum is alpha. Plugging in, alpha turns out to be 1.66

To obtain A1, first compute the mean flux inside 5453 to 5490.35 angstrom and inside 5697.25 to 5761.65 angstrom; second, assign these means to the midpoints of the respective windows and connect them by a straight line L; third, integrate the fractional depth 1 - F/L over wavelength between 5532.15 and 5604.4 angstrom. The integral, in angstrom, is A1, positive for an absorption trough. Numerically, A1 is 2.9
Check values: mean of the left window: 1.48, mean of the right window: 1.52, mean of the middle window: 1.44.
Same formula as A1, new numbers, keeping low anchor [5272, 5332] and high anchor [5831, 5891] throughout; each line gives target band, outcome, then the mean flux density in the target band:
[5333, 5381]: -3.0 angstrom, 1.49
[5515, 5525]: -0.4 angstrom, 1.45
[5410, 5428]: -1.1 angstrom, 1.48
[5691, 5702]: -2.3 angstrom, 1.68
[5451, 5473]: -2.1 angstrom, 1.53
